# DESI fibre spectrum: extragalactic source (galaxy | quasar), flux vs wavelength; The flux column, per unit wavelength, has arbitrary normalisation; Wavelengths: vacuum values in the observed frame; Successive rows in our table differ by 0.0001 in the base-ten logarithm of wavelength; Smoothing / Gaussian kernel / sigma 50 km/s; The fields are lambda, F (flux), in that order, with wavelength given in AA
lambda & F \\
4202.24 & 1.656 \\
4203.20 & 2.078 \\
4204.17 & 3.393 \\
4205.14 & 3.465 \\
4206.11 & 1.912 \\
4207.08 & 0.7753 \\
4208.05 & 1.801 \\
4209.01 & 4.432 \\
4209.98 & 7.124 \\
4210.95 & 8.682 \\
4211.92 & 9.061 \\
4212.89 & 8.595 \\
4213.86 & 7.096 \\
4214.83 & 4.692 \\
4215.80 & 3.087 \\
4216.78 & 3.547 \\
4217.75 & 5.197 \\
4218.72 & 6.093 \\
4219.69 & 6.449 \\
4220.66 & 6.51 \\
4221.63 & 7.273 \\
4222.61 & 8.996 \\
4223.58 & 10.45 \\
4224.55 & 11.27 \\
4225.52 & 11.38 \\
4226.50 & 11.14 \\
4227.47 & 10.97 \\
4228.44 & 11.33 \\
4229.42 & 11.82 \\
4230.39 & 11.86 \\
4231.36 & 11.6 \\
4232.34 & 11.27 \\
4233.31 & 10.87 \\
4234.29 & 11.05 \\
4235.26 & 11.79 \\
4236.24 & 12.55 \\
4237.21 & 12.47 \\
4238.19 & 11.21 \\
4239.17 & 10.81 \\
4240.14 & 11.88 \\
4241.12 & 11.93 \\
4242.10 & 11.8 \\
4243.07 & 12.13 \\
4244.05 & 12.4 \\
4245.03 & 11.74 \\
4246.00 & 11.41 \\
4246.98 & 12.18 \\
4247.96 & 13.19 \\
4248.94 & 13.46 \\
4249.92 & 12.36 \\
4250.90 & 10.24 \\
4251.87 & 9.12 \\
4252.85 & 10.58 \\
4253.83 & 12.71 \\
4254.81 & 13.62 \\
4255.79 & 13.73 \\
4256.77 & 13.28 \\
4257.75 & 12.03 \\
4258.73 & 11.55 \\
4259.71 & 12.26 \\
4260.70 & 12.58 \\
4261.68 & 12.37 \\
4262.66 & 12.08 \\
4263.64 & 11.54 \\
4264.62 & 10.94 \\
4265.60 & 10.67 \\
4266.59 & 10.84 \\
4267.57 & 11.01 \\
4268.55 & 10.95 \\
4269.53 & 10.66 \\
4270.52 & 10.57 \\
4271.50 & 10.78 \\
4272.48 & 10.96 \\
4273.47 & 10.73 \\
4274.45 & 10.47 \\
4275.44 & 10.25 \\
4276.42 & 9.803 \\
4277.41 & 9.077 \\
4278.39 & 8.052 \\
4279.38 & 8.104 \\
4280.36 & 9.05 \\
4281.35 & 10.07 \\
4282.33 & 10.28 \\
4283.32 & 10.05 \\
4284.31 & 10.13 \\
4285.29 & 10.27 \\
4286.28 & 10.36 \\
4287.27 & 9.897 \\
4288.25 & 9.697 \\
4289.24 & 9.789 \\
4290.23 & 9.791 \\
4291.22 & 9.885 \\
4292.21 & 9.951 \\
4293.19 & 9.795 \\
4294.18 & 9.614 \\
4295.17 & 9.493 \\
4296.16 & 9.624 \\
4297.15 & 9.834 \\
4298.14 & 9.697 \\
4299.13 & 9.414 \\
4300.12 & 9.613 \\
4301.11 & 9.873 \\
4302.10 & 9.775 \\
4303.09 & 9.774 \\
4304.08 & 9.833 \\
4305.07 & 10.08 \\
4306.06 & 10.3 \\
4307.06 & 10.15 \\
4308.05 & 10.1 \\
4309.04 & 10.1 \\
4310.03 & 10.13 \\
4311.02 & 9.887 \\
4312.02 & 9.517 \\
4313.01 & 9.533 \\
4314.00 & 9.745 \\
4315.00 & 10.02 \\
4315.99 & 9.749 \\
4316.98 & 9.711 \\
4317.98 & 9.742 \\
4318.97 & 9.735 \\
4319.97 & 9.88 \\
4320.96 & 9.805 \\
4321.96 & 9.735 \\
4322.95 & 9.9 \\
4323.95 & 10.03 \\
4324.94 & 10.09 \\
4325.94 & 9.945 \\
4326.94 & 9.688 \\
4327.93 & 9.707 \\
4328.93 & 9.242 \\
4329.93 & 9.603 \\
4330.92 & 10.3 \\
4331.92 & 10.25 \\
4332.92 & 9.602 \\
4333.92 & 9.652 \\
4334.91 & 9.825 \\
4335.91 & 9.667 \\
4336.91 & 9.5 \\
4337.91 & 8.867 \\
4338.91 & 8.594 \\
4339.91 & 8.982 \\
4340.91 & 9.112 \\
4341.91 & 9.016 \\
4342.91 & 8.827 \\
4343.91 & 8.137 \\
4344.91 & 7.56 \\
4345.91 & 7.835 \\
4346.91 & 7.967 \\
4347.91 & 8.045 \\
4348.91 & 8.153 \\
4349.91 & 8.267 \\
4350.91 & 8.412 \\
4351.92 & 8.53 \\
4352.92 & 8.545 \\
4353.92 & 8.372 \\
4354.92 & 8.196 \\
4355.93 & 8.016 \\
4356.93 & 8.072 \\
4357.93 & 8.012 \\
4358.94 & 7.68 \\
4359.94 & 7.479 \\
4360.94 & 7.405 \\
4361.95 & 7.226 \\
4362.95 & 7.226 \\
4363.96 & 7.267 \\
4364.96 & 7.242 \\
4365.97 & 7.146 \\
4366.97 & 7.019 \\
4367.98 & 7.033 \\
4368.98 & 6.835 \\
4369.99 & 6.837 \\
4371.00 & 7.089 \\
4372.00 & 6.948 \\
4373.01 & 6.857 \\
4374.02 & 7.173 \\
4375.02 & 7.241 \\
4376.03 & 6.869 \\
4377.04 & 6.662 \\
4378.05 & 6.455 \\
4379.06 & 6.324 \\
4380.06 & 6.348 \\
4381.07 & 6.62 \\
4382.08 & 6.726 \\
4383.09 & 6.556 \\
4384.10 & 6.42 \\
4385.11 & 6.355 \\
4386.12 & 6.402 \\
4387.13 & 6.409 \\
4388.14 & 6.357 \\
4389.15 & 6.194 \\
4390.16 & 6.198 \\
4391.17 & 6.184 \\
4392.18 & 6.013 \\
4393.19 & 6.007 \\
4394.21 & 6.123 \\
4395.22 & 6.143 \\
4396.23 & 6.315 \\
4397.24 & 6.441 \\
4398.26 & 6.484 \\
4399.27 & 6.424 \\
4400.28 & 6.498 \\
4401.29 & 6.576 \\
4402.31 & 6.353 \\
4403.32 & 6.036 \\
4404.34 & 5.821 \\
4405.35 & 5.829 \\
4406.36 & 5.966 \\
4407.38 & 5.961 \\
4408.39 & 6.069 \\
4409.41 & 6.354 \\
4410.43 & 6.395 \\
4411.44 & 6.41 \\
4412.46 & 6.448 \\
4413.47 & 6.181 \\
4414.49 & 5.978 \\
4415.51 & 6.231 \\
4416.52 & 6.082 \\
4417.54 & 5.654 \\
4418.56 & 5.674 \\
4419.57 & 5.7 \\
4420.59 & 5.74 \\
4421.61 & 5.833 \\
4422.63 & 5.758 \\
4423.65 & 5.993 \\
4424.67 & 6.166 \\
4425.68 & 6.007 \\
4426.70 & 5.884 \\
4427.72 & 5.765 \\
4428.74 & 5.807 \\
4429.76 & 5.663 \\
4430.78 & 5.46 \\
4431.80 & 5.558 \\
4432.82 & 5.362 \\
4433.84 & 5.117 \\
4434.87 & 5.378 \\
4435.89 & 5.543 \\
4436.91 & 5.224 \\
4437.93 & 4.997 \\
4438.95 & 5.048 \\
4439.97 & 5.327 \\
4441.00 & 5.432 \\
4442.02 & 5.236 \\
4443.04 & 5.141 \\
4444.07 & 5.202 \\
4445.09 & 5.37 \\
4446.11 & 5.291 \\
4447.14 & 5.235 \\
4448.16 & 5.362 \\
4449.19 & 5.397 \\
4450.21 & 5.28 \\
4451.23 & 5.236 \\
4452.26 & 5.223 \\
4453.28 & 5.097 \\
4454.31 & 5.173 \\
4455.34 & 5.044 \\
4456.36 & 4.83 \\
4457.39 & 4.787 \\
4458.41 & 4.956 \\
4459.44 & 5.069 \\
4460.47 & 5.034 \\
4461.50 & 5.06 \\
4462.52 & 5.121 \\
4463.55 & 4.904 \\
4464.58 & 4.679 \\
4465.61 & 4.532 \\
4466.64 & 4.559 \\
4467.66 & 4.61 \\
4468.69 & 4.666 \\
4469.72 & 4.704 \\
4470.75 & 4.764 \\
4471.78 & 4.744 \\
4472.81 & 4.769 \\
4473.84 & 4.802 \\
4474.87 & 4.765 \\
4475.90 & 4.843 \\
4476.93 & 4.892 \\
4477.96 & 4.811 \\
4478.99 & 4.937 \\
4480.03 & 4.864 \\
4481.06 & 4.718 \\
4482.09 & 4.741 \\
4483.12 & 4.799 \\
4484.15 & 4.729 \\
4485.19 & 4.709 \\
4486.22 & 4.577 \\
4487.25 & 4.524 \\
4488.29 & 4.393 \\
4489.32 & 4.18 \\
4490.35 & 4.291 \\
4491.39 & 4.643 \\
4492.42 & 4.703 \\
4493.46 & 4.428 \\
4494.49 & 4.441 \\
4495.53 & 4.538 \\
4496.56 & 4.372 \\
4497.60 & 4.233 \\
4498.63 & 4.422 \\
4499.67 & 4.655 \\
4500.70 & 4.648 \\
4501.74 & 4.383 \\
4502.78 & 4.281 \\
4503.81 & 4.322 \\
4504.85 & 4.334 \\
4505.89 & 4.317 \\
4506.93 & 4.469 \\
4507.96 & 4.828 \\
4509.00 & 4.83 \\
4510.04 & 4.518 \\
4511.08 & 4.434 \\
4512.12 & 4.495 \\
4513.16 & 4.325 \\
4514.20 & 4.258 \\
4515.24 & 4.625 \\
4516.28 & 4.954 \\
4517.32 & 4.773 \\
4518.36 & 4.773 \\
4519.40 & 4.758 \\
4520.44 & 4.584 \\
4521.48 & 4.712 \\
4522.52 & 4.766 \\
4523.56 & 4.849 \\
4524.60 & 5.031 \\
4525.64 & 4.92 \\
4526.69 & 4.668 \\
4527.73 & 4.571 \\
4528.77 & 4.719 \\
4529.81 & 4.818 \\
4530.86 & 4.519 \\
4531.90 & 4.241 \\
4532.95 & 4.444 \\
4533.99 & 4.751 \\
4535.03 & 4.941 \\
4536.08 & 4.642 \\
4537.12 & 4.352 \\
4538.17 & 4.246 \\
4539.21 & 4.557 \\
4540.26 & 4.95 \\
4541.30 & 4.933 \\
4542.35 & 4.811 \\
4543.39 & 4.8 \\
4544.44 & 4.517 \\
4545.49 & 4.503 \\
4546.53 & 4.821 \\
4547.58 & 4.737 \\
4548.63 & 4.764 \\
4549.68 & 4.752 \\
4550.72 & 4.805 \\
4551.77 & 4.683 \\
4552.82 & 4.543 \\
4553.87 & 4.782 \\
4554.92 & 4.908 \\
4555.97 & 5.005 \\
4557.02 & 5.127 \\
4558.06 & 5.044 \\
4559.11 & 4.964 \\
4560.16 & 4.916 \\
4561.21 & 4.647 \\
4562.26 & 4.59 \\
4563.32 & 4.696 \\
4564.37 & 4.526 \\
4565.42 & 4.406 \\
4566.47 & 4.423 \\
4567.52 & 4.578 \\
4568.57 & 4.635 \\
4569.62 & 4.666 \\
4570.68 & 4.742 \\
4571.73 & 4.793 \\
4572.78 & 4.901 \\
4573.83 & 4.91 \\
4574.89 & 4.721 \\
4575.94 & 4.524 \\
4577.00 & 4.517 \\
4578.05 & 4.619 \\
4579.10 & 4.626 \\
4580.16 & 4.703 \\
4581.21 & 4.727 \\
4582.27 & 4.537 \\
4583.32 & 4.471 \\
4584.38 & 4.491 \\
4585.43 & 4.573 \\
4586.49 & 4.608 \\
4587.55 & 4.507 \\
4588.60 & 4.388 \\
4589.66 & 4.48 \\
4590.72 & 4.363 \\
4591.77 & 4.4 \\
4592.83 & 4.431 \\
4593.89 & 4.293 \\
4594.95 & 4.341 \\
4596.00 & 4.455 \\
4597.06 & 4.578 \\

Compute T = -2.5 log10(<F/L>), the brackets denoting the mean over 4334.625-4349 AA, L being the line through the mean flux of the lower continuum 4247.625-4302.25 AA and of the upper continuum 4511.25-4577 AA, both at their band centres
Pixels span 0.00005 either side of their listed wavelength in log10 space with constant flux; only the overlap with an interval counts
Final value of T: 0.06 mag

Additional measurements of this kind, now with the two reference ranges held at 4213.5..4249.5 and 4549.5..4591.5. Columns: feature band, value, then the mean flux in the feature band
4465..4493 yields 0.30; 4.68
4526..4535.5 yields 0.15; 4.63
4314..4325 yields -0.13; 9.84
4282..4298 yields -0.08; 9.89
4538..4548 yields 0.09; 4.7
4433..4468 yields 0.28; 5.11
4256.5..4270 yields -0.20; 11.6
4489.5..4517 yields 0.27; 4.49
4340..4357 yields -0.01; 8.32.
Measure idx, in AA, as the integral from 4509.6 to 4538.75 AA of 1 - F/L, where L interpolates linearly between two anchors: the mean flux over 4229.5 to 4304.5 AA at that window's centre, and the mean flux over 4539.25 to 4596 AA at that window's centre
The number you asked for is 4.8 AA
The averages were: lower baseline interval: 10.9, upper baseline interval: 4.66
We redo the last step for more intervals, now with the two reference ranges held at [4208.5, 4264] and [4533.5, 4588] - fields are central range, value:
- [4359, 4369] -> 1.14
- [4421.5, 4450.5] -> 5.96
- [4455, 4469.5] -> 3.58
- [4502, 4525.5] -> 3.87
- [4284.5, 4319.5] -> -2.29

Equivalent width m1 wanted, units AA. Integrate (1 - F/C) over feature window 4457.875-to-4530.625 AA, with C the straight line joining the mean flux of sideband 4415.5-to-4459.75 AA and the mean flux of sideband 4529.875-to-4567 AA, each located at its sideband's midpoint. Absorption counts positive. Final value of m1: 5.7 AA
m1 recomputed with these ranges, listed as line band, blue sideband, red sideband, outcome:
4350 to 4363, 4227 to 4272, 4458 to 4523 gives 0.9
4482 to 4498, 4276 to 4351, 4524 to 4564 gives 3.7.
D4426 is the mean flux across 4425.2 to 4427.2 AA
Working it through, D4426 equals 5.94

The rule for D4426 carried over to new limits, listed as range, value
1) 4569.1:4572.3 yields 4.73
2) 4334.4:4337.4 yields 9.68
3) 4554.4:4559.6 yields 5.02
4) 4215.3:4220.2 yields 4.88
